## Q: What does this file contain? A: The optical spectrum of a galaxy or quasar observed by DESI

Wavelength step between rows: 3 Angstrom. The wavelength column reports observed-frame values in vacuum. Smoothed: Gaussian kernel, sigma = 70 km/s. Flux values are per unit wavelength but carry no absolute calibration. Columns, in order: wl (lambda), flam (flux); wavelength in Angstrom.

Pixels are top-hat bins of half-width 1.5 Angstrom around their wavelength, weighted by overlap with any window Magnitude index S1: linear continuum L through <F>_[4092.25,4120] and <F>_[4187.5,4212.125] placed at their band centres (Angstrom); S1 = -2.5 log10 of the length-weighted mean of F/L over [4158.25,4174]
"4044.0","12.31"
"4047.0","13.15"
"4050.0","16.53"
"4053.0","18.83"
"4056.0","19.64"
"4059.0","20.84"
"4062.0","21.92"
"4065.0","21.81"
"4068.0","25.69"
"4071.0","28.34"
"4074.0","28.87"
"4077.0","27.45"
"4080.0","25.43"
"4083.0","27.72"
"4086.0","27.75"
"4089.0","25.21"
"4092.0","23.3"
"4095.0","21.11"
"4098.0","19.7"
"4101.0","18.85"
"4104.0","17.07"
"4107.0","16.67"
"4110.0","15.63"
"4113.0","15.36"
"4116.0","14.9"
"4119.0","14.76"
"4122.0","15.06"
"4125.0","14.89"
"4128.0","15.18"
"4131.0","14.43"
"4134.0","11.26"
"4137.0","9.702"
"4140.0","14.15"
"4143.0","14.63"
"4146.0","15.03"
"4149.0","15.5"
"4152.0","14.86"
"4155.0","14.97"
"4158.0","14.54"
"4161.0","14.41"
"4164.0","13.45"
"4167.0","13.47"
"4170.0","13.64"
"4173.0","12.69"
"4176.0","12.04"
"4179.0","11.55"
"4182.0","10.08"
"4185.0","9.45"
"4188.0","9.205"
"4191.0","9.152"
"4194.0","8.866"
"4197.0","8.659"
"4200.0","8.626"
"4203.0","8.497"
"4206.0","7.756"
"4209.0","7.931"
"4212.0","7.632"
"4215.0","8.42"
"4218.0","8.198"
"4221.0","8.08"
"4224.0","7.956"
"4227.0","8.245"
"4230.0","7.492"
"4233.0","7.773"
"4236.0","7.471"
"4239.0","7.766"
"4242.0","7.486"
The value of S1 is -0.17 mag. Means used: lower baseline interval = 17.4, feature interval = 13.6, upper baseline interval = 8.5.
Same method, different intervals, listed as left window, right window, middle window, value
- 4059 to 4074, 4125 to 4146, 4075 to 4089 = -0.22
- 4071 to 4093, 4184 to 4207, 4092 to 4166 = 0.23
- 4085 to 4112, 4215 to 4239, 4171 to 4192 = 0.16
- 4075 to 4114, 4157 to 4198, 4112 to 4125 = 0.25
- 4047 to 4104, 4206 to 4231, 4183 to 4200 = 0.19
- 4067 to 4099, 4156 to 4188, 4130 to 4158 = 0.18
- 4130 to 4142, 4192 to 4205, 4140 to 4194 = -0.20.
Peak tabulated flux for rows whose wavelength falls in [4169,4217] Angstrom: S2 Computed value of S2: 13.64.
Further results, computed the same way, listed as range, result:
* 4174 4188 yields 12.04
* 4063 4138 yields 28.87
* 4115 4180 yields 15.5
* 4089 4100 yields 25.21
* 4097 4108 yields 19.7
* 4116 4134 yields 15.18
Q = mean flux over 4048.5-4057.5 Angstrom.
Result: 18.3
